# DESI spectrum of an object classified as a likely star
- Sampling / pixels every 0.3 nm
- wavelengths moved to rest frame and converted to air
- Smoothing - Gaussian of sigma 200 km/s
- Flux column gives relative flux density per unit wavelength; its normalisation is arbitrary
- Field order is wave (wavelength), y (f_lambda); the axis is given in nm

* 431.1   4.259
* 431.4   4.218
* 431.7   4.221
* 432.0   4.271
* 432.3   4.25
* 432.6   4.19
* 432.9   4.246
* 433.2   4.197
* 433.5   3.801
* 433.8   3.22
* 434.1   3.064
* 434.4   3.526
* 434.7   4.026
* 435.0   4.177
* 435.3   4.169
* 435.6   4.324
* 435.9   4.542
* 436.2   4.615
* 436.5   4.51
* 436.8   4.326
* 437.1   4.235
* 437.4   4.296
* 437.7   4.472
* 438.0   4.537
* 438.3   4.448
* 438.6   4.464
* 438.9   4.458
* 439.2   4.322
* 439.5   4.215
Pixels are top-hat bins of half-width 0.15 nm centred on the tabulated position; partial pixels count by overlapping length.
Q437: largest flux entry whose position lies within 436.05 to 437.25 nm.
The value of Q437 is 4.615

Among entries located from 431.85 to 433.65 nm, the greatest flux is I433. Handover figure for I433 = 4.271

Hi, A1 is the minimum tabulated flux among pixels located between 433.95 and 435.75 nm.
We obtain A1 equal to 3.064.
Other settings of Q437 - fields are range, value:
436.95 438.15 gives 4.537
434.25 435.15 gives 4.177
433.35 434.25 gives 3.801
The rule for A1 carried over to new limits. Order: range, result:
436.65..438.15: 4.235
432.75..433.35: 4.197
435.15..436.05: 4.169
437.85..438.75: 4.448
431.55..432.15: 4.221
